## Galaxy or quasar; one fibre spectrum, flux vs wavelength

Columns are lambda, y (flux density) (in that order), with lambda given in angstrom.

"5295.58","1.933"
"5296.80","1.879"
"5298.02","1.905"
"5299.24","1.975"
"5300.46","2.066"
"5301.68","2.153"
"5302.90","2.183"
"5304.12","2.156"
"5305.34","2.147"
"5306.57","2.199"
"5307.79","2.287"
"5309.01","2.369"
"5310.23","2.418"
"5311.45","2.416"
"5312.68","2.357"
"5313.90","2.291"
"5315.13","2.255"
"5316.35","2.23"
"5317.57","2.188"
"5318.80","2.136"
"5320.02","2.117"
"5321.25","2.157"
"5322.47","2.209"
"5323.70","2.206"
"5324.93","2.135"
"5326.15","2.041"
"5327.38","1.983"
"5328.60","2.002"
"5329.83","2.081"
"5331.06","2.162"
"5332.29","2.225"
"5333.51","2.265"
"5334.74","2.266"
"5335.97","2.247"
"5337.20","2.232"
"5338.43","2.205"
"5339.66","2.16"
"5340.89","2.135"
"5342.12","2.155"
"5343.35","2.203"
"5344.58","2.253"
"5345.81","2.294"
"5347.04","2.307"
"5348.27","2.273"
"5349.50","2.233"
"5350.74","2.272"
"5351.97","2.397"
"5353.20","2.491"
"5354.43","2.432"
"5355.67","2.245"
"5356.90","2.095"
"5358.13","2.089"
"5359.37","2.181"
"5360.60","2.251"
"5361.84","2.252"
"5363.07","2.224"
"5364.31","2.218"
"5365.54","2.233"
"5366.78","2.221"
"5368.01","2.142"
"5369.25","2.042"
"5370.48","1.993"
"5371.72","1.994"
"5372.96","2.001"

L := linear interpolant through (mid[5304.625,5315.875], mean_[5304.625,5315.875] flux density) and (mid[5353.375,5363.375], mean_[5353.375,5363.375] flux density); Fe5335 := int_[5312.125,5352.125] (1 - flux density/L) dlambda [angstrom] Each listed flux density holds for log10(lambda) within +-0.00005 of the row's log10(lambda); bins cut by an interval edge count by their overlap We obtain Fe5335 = 1.24 angstrom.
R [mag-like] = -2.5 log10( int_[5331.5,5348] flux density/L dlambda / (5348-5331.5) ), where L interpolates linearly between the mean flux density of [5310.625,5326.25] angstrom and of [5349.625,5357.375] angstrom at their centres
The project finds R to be 0.03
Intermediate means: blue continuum 2.22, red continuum 2.32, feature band 2.23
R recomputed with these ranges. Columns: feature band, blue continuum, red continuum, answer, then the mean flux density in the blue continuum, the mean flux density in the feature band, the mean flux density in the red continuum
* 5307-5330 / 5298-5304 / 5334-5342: -0.035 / 2.08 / 2.21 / 2.2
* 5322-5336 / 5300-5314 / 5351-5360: 0.058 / 2.25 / 2.15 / 2.28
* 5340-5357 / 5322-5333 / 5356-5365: -0.054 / 2.12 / 2.27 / 2.19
